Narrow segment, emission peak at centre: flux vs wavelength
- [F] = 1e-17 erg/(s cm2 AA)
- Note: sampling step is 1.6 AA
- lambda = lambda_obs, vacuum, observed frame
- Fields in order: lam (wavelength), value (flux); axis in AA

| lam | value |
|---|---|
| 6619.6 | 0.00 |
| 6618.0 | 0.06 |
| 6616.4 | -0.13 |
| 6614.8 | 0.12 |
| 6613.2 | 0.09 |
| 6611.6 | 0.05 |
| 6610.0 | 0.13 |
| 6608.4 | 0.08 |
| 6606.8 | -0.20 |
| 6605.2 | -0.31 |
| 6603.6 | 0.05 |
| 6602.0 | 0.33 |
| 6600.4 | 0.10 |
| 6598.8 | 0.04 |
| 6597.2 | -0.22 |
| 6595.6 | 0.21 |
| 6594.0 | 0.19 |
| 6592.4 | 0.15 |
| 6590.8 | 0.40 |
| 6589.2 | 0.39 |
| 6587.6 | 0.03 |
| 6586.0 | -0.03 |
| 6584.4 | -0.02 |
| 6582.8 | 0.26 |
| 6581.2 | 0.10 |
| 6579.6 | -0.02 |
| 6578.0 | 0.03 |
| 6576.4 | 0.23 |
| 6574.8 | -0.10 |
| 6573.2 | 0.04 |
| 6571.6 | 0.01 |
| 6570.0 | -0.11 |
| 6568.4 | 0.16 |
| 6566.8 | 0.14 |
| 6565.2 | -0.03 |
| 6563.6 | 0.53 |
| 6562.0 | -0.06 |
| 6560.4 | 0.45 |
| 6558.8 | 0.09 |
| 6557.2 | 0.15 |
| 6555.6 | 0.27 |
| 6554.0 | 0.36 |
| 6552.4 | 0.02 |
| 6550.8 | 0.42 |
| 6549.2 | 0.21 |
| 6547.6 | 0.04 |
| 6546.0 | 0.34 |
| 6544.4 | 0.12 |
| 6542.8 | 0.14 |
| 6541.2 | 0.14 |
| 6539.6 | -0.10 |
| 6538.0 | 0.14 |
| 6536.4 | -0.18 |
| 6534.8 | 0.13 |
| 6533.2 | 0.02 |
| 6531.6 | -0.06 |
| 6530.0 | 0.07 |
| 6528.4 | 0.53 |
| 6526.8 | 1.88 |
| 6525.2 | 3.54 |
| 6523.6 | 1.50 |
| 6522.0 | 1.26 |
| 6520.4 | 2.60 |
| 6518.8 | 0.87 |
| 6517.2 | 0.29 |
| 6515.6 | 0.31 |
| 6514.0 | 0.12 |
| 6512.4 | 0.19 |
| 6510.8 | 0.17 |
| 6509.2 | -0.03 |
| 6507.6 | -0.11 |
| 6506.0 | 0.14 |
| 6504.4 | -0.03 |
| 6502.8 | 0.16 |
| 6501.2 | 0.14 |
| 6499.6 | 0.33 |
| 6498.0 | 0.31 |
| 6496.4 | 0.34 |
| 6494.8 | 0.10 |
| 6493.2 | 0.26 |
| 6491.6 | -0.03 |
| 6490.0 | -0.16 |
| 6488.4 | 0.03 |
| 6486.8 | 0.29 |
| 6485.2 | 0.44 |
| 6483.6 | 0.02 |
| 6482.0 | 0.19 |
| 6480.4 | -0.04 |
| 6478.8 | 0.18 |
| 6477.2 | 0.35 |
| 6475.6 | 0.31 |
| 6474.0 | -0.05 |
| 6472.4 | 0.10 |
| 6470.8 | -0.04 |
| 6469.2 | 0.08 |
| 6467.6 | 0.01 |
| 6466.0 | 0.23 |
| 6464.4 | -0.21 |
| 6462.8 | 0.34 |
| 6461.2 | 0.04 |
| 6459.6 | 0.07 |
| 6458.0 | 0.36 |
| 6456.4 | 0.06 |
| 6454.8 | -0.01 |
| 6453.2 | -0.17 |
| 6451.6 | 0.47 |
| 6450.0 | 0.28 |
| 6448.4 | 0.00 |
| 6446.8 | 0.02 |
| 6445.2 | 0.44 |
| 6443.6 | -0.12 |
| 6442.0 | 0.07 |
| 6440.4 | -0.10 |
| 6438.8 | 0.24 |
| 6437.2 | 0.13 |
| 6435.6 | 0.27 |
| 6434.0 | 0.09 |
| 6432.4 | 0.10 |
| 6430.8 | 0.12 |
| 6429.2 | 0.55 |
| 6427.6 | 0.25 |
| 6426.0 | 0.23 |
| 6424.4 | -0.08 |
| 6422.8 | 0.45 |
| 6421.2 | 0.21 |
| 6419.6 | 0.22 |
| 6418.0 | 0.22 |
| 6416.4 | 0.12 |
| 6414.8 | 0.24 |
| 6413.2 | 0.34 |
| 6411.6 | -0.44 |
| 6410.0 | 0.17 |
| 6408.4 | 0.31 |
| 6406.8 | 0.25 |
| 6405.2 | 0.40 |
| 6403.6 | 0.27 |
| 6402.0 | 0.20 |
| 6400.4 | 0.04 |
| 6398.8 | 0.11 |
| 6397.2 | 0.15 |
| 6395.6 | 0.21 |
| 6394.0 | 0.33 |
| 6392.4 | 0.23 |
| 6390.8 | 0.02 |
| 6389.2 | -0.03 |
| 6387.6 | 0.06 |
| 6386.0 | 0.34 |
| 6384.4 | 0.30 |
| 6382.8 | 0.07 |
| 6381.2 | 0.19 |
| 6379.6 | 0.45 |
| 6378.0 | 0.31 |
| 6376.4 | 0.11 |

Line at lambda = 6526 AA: [O II] 3727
